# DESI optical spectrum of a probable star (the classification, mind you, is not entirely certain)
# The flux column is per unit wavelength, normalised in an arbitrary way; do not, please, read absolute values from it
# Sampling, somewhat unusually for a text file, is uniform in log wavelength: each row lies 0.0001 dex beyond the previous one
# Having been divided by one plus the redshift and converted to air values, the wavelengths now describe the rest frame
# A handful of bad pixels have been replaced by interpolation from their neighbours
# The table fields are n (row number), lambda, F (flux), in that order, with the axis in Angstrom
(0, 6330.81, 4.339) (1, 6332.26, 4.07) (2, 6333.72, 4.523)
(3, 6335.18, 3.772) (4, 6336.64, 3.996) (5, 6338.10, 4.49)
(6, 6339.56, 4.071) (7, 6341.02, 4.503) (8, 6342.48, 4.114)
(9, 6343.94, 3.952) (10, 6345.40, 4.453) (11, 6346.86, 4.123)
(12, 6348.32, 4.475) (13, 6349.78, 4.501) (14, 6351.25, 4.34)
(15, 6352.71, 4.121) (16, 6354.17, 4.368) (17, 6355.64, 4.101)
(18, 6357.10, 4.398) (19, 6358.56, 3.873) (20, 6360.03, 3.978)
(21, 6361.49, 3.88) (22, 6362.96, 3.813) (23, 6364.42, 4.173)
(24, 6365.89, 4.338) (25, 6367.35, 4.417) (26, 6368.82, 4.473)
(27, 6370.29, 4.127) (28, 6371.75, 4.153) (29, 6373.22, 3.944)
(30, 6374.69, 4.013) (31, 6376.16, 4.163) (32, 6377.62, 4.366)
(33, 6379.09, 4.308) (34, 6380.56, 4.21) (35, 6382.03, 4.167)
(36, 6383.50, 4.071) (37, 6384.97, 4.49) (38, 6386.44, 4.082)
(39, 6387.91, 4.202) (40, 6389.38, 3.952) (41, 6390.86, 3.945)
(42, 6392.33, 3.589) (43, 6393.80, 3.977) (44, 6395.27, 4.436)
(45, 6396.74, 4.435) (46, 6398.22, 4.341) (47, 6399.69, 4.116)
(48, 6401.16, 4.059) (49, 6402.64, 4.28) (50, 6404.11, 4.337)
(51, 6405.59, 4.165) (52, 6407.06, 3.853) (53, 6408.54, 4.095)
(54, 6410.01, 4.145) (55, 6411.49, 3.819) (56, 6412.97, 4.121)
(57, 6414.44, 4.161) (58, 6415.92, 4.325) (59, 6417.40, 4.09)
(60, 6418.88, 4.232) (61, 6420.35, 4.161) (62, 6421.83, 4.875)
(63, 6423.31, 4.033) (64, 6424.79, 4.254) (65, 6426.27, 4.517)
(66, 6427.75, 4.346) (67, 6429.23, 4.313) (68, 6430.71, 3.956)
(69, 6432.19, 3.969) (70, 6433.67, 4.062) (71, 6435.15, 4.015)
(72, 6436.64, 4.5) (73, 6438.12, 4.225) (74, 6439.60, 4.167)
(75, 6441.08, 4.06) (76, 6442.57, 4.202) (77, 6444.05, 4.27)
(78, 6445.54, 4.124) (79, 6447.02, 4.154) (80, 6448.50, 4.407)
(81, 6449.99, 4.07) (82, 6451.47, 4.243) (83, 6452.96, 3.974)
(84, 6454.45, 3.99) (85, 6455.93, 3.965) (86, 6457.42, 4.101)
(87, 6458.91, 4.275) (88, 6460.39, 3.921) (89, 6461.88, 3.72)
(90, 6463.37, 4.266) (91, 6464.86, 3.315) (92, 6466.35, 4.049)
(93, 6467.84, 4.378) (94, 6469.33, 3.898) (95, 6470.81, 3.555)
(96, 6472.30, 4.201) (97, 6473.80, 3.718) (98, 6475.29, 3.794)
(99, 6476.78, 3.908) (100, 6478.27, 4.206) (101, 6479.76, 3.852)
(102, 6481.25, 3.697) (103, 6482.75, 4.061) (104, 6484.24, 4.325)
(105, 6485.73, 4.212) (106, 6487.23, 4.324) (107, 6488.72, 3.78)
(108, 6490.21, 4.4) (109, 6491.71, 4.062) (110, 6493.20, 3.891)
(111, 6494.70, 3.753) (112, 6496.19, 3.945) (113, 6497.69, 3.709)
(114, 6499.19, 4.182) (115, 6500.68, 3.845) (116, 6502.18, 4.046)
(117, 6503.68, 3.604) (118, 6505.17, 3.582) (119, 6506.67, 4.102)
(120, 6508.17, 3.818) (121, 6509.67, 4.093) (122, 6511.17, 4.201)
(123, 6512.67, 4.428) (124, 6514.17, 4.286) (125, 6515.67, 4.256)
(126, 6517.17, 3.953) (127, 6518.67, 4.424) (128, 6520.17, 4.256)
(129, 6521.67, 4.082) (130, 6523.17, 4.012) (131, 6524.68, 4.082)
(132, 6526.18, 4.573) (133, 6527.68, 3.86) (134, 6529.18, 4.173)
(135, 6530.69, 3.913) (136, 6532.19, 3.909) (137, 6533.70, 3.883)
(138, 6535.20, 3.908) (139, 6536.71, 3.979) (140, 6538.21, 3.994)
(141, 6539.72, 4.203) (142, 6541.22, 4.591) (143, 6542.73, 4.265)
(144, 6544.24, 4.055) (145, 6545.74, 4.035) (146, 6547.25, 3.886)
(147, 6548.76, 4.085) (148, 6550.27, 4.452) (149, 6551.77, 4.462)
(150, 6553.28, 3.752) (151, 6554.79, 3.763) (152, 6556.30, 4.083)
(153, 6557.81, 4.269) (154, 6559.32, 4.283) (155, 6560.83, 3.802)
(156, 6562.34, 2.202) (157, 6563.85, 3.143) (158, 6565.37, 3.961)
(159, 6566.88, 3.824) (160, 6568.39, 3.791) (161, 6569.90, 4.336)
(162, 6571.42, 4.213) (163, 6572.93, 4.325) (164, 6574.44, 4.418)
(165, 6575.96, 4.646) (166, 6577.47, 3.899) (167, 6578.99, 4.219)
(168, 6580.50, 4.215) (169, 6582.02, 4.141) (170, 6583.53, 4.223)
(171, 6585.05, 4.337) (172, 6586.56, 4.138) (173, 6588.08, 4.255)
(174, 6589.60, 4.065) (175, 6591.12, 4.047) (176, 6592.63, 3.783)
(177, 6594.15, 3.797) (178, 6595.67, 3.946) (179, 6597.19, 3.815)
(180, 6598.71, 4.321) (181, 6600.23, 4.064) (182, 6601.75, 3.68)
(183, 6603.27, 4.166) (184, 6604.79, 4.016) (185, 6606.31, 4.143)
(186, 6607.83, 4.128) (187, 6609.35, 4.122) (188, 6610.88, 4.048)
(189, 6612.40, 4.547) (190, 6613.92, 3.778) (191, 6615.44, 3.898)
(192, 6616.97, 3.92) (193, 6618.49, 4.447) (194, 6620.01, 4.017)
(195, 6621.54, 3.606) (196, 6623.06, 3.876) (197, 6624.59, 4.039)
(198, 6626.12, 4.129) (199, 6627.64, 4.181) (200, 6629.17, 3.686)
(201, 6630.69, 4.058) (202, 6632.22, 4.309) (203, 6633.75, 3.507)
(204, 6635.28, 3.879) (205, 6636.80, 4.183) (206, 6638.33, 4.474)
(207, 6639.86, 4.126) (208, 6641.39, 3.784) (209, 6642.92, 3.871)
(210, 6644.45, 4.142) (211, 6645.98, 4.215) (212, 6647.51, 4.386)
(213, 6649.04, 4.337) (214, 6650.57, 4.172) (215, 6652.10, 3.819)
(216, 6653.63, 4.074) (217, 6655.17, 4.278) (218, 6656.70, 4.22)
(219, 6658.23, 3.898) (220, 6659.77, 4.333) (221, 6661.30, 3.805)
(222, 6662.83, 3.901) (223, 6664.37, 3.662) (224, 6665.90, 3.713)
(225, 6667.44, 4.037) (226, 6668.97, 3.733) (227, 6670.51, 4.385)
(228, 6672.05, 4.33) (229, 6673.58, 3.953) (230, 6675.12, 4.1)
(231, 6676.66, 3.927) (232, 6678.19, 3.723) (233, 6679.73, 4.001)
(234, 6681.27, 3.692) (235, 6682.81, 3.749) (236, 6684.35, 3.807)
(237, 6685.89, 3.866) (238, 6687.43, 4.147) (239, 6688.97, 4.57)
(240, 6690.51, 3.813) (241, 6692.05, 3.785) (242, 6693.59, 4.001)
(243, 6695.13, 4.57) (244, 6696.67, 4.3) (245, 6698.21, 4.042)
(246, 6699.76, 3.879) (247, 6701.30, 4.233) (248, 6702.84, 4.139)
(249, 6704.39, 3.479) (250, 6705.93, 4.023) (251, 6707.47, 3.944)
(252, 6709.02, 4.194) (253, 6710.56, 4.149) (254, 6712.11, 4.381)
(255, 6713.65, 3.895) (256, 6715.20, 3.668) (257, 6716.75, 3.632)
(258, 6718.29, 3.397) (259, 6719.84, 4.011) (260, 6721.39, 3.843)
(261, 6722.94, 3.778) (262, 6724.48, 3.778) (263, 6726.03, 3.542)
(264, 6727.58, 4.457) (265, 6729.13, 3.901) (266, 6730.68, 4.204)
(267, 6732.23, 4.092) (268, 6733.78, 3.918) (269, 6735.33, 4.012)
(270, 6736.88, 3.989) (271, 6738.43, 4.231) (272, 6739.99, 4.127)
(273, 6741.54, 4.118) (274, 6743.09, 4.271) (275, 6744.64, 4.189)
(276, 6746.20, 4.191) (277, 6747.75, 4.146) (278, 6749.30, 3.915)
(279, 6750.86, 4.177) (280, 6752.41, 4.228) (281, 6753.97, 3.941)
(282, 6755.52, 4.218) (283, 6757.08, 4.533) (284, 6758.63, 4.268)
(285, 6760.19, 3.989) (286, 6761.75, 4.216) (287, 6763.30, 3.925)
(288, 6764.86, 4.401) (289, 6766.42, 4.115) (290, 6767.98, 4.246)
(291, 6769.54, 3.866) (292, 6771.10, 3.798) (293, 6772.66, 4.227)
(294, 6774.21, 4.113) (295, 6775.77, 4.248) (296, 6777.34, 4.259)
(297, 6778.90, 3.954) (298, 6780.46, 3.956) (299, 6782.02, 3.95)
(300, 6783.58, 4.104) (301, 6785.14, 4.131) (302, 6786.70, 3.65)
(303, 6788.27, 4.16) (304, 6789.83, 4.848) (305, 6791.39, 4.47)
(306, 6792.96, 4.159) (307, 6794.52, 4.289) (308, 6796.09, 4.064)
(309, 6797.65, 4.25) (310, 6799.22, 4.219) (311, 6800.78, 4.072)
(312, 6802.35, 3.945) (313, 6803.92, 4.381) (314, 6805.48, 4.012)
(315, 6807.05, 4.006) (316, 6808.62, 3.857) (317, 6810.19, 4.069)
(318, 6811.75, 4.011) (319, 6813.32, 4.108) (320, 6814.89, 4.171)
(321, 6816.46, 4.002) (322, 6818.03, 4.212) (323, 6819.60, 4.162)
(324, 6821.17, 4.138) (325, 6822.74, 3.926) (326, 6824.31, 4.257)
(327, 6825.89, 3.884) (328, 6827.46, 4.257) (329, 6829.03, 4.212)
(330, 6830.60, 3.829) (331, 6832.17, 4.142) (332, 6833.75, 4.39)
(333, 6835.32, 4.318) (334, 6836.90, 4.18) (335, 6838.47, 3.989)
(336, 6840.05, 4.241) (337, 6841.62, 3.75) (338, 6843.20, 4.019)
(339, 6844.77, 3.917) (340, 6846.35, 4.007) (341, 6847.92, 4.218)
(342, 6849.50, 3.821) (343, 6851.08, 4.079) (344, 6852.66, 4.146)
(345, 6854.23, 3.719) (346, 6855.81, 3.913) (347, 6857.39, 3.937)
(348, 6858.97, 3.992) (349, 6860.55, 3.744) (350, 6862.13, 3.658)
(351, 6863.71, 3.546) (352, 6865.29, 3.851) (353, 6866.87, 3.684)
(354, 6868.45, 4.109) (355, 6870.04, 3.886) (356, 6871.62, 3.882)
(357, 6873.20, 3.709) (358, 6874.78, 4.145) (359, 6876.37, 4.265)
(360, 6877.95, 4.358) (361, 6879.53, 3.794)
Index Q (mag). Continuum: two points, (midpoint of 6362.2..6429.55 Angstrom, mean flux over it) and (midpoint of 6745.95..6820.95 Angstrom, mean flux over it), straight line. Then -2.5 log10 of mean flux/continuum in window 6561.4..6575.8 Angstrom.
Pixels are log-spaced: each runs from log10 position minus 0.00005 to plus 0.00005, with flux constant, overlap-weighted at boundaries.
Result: 0.09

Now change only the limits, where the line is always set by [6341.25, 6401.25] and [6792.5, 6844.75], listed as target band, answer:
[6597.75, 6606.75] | 0.02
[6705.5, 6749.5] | 0.03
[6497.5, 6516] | 0.04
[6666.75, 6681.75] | 0.04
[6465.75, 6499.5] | 0.04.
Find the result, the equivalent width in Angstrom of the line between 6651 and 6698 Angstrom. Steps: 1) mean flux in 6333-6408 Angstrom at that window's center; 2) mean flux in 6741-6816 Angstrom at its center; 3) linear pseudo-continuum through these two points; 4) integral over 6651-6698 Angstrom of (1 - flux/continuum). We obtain 1.5 Angstrom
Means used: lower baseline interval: 4.18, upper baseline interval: 4.13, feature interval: 4.01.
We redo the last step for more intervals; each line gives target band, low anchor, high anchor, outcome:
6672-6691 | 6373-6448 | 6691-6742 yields 0.2 Angstrom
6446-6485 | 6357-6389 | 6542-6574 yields 0.5 Angstrom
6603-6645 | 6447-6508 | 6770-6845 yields 0.0 Angstrom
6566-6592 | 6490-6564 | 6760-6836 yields -0.9 Angstrom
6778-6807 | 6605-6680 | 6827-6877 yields -1.0 Angstrom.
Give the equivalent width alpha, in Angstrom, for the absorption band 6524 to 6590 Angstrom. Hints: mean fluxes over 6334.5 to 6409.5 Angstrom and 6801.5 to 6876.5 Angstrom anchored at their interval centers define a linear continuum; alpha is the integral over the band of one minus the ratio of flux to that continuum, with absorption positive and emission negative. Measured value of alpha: 0.76 Angstrom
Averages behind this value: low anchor 4.17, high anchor 4.01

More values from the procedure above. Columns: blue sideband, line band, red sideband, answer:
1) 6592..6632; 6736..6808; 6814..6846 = -1.2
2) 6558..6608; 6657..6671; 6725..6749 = 0.4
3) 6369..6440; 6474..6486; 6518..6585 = 0.4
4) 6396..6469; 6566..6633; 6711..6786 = 0.3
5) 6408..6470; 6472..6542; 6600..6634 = 0.9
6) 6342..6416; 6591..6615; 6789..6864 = 0.6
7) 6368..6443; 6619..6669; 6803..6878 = 0.8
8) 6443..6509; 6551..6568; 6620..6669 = 1.0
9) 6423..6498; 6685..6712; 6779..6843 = 0.2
